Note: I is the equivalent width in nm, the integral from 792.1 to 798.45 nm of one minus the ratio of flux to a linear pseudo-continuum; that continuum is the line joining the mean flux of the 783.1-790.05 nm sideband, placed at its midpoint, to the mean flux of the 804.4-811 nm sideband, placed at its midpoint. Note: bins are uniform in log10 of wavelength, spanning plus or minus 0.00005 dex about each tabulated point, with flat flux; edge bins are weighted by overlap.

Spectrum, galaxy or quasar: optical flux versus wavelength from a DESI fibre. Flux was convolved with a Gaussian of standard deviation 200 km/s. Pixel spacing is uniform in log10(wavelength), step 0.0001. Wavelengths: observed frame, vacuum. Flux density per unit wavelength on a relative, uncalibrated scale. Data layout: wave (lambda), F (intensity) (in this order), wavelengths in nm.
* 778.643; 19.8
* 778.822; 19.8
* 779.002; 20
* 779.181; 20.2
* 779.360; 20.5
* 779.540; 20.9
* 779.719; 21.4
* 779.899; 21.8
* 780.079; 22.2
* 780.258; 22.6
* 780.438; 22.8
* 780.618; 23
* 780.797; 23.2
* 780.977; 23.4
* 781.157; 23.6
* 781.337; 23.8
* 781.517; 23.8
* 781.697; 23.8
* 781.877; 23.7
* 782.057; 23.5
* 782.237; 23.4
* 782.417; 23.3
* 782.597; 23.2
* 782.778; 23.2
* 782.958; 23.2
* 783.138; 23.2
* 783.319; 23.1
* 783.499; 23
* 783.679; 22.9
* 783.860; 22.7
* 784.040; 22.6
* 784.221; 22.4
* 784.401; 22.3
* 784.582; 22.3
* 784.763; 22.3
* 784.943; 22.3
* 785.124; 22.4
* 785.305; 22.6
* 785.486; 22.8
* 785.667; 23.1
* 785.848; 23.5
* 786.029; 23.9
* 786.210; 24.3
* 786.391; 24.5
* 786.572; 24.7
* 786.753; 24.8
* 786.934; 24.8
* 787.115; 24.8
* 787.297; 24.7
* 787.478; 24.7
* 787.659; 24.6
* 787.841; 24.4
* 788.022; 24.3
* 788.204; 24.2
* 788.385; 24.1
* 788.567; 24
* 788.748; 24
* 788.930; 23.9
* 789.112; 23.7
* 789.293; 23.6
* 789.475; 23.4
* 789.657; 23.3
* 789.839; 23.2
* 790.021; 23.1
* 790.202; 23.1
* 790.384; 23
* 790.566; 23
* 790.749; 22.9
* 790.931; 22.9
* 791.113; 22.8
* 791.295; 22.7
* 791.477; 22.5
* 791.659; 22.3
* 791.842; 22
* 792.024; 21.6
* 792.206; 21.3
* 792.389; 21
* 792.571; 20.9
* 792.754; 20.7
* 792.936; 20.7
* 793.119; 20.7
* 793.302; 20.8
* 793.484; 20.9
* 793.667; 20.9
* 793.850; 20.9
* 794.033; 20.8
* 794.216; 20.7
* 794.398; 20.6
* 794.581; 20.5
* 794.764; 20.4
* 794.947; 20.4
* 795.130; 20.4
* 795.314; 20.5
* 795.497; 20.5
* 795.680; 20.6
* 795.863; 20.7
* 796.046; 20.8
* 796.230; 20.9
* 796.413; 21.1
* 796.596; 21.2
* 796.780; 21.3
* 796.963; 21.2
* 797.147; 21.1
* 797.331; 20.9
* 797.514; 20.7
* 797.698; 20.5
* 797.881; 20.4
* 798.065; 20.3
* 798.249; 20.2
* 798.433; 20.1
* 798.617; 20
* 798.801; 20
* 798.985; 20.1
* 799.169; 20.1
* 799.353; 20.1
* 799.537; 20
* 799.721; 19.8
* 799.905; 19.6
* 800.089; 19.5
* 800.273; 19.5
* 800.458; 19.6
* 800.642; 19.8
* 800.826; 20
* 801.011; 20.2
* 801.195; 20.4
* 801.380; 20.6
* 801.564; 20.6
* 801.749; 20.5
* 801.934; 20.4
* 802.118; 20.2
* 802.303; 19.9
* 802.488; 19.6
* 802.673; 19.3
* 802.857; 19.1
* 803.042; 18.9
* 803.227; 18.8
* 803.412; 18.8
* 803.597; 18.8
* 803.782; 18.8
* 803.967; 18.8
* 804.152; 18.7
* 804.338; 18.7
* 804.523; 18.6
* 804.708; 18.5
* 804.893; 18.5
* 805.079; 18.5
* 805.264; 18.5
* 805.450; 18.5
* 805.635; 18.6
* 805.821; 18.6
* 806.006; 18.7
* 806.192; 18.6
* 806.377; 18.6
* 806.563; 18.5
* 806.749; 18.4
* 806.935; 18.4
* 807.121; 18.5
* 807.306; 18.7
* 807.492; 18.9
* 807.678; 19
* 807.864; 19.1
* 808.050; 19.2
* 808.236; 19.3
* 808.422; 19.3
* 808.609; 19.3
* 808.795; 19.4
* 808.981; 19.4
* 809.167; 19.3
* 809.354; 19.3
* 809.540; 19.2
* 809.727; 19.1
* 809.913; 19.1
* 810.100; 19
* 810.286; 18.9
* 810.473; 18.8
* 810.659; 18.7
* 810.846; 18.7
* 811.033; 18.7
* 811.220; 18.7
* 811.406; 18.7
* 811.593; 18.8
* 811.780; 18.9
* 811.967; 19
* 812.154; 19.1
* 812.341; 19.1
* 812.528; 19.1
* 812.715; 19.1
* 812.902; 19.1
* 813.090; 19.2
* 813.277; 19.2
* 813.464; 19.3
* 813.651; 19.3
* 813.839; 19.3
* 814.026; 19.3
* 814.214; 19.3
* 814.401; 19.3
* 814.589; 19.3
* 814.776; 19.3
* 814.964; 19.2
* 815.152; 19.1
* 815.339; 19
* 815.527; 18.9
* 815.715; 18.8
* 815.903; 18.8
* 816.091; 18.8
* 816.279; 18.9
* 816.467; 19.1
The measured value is 0.26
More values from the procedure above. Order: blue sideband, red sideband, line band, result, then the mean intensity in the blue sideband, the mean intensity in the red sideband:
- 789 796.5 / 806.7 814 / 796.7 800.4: 0.092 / 21.6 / 19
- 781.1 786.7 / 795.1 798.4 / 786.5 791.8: -0.354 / 23.2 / 20.7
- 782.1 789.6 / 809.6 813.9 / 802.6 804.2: 0.123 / 23.5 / 19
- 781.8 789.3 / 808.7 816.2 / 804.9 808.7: 0.237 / 23.5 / 19.1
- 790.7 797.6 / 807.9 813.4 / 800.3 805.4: 0.173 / 21.1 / 19.1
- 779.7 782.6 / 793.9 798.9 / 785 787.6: -0.196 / 23.1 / 20.6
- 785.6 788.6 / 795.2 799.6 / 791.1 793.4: 0.098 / 24.3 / 20.6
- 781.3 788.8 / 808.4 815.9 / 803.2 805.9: 0.225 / 23.6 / 19.1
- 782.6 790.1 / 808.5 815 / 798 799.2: 0.072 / 23.5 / 19.1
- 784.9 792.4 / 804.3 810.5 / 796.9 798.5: 0.047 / 23.4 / 18.9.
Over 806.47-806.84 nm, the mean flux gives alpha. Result 18.4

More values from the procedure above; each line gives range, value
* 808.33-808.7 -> 19.3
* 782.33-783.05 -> 23.2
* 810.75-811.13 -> 18.7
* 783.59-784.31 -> 22.6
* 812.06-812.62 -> 19.1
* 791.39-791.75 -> 22.4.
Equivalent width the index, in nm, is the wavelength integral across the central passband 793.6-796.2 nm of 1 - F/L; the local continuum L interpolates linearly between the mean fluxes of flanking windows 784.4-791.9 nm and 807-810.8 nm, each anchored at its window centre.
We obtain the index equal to 0.17 nm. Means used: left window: 23.5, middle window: 20.6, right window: 19.1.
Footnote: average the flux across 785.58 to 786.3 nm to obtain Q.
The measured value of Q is 23.7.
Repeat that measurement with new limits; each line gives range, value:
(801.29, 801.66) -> 20.6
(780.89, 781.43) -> 23.6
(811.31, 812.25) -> 18.9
